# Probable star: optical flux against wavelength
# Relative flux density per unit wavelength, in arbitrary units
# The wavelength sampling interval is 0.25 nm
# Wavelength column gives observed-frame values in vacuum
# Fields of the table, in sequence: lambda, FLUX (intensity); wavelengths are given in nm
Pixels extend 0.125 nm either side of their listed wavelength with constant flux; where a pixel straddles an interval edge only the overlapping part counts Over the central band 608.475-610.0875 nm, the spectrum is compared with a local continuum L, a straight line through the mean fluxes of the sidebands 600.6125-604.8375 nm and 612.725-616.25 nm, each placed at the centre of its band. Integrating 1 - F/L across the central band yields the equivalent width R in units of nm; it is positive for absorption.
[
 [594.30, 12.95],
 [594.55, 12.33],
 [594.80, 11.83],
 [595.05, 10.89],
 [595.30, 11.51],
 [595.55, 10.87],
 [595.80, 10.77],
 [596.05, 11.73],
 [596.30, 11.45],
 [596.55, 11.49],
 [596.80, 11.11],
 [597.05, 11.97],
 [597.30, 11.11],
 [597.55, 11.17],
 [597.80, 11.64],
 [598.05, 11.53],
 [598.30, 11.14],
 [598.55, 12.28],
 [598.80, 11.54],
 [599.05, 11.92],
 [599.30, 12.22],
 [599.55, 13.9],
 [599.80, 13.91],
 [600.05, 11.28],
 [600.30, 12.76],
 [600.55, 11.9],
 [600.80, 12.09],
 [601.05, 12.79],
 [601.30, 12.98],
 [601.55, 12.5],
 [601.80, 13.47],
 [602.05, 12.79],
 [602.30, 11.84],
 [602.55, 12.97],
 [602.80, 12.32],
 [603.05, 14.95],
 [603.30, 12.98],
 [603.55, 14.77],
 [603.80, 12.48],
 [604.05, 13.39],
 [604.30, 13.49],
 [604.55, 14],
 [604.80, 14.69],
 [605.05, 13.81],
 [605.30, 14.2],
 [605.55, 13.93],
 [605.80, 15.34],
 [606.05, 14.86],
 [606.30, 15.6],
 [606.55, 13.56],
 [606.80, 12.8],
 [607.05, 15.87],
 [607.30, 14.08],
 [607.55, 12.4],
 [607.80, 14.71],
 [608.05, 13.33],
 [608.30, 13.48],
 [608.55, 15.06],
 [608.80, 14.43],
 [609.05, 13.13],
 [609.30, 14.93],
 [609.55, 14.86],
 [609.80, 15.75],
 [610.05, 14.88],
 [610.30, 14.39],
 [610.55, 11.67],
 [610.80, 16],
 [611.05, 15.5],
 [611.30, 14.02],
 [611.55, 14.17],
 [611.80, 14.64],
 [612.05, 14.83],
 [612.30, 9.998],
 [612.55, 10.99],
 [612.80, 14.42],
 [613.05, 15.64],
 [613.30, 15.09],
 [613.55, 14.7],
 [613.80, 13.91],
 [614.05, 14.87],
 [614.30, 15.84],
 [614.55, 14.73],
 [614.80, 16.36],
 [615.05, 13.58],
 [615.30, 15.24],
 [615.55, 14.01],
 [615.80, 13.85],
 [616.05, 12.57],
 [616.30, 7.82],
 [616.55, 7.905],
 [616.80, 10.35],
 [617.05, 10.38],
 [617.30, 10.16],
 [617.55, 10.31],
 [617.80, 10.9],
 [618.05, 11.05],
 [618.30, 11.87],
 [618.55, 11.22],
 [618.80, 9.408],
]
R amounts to -0.09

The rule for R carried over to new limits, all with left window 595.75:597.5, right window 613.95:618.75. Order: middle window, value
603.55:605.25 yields -0.30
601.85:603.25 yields -0.16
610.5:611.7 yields -0.25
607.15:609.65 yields -0.46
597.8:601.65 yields -0.26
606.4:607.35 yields -0.19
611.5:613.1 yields -0.18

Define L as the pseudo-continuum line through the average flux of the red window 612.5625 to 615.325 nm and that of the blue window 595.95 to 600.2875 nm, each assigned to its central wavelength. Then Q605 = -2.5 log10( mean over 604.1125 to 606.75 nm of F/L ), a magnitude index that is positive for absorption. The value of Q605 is -0.08 mag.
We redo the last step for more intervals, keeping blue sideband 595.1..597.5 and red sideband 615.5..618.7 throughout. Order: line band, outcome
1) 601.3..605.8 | -0.21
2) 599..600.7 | -0.12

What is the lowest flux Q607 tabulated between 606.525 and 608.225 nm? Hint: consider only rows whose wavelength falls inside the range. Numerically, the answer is 12.4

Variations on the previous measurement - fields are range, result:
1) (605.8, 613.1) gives 9.998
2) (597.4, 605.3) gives 11.14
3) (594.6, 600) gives 10.77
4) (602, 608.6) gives 11.84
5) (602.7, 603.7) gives 12.32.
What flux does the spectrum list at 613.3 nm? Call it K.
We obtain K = 15.09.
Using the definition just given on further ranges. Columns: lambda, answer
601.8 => 13.47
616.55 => 7.905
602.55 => 12.97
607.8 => 14.71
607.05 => 15.87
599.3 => 12.22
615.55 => 14.01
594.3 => 12.95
